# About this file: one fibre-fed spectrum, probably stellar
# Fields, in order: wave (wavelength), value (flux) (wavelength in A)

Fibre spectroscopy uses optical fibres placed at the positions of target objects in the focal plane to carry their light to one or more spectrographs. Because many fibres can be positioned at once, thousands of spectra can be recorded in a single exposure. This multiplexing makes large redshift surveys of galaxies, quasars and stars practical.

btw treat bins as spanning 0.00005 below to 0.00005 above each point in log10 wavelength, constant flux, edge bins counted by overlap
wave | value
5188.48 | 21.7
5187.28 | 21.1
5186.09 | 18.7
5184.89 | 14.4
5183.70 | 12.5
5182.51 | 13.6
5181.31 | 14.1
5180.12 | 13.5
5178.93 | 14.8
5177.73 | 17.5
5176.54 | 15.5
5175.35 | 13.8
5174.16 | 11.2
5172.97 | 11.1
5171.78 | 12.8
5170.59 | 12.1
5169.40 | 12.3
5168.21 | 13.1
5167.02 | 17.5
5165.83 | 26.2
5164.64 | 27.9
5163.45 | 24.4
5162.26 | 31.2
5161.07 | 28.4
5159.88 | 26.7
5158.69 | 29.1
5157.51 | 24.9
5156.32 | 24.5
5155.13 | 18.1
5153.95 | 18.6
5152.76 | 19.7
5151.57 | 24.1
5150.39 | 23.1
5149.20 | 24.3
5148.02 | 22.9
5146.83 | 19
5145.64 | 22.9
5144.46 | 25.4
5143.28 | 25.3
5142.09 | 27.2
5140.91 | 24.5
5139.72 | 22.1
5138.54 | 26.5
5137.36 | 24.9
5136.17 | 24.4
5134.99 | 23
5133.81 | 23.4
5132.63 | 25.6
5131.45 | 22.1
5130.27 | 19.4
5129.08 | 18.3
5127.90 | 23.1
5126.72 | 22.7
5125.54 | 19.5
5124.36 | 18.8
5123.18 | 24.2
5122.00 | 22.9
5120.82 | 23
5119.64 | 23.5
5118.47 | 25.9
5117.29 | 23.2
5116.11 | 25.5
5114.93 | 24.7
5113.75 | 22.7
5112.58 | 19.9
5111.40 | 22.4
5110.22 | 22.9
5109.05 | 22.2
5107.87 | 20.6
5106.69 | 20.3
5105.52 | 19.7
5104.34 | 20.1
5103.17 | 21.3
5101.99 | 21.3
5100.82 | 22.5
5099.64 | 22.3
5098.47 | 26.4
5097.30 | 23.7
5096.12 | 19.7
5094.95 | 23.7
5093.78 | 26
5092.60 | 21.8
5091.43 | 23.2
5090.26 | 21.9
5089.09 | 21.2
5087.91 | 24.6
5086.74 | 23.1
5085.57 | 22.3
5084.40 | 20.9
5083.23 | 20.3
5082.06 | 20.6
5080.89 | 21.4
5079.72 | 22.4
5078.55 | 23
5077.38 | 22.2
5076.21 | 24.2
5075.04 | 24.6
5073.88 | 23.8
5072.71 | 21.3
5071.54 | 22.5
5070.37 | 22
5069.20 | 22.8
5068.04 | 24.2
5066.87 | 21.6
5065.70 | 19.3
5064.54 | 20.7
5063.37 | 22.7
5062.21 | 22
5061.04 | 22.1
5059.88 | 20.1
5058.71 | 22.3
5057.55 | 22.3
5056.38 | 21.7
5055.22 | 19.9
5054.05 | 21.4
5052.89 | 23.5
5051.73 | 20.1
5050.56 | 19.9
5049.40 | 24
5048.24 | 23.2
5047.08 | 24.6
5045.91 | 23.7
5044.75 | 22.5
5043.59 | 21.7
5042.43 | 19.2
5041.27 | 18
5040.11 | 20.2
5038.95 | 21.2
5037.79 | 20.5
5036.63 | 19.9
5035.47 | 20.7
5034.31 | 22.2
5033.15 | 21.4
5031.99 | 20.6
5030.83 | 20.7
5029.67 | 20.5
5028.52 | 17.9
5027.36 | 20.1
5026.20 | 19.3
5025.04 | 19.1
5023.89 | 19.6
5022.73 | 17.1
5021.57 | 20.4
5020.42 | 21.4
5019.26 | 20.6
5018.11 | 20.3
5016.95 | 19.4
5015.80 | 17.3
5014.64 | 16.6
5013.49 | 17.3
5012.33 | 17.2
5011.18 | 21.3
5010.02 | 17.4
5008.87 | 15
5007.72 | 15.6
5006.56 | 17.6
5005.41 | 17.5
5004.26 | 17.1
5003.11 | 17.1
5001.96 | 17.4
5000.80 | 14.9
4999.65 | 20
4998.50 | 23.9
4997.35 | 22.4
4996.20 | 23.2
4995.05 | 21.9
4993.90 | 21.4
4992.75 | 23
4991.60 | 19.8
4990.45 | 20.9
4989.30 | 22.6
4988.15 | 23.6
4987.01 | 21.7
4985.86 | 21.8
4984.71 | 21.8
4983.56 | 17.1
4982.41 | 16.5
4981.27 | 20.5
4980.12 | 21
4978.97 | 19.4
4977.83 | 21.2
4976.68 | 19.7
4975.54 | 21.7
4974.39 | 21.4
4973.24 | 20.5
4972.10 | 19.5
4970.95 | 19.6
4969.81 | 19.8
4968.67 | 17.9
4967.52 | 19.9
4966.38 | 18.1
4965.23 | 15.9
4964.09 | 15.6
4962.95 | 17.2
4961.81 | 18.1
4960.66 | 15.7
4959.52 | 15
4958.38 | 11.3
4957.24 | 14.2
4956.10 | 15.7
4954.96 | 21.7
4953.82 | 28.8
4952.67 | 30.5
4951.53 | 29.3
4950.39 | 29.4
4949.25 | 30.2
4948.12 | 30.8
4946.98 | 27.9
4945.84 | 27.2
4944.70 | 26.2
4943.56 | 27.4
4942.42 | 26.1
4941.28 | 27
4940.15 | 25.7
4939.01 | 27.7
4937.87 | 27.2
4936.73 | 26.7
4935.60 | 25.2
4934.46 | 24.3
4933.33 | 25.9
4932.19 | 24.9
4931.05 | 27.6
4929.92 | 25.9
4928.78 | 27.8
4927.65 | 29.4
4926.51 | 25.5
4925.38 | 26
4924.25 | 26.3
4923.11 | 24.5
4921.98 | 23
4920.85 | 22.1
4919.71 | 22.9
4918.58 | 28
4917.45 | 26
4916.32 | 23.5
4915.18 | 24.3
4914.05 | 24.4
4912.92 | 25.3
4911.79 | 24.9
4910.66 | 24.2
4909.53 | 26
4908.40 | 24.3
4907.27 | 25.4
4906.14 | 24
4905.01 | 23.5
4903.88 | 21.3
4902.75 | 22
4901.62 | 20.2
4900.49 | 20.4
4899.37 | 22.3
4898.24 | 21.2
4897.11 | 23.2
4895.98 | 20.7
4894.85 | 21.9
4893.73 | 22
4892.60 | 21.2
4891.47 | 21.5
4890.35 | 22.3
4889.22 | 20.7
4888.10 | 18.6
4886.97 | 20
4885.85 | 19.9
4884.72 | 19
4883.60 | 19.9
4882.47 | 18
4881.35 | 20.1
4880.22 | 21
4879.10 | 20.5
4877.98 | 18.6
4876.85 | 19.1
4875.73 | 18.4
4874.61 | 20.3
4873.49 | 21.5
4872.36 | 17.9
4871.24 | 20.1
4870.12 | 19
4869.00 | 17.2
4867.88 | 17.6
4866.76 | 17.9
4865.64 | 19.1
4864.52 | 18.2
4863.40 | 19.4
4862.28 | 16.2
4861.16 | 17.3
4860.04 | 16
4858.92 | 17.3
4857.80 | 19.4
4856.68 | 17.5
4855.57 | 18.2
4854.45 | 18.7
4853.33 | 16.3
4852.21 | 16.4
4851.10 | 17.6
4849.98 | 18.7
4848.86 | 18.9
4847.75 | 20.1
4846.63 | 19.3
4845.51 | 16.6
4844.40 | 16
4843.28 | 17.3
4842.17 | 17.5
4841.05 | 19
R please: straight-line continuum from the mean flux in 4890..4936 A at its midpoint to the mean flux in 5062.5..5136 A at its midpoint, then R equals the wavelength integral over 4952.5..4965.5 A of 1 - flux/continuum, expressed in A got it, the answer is 3.1 A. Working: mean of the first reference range 24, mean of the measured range 18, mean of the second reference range 22.4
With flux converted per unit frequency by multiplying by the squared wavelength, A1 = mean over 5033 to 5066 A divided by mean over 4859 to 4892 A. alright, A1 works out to 1.2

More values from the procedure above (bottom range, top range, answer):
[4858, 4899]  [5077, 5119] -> 1.25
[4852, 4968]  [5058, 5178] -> 1.08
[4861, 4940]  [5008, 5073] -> 0.97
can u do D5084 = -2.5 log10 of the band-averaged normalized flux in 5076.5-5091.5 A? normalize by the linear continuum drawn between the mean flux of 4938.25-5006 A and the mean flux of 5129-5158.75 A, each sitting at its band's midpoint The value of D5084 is 0.02 mag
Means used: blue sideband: 21.4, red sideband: 23.2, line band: 22.1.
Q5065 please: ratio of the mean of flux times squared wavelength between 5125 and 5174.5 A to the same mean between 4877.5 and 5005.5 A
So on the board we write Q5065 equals 1.1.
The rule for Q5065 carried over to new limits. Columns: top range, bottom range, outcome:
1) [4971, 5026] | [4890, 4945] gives 0.83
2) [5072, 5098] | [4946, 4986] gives 1.14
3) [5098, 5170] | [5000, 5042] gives 1.26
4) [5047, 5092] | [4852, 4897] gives 1.25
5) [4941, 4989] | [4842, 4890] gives 1.20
